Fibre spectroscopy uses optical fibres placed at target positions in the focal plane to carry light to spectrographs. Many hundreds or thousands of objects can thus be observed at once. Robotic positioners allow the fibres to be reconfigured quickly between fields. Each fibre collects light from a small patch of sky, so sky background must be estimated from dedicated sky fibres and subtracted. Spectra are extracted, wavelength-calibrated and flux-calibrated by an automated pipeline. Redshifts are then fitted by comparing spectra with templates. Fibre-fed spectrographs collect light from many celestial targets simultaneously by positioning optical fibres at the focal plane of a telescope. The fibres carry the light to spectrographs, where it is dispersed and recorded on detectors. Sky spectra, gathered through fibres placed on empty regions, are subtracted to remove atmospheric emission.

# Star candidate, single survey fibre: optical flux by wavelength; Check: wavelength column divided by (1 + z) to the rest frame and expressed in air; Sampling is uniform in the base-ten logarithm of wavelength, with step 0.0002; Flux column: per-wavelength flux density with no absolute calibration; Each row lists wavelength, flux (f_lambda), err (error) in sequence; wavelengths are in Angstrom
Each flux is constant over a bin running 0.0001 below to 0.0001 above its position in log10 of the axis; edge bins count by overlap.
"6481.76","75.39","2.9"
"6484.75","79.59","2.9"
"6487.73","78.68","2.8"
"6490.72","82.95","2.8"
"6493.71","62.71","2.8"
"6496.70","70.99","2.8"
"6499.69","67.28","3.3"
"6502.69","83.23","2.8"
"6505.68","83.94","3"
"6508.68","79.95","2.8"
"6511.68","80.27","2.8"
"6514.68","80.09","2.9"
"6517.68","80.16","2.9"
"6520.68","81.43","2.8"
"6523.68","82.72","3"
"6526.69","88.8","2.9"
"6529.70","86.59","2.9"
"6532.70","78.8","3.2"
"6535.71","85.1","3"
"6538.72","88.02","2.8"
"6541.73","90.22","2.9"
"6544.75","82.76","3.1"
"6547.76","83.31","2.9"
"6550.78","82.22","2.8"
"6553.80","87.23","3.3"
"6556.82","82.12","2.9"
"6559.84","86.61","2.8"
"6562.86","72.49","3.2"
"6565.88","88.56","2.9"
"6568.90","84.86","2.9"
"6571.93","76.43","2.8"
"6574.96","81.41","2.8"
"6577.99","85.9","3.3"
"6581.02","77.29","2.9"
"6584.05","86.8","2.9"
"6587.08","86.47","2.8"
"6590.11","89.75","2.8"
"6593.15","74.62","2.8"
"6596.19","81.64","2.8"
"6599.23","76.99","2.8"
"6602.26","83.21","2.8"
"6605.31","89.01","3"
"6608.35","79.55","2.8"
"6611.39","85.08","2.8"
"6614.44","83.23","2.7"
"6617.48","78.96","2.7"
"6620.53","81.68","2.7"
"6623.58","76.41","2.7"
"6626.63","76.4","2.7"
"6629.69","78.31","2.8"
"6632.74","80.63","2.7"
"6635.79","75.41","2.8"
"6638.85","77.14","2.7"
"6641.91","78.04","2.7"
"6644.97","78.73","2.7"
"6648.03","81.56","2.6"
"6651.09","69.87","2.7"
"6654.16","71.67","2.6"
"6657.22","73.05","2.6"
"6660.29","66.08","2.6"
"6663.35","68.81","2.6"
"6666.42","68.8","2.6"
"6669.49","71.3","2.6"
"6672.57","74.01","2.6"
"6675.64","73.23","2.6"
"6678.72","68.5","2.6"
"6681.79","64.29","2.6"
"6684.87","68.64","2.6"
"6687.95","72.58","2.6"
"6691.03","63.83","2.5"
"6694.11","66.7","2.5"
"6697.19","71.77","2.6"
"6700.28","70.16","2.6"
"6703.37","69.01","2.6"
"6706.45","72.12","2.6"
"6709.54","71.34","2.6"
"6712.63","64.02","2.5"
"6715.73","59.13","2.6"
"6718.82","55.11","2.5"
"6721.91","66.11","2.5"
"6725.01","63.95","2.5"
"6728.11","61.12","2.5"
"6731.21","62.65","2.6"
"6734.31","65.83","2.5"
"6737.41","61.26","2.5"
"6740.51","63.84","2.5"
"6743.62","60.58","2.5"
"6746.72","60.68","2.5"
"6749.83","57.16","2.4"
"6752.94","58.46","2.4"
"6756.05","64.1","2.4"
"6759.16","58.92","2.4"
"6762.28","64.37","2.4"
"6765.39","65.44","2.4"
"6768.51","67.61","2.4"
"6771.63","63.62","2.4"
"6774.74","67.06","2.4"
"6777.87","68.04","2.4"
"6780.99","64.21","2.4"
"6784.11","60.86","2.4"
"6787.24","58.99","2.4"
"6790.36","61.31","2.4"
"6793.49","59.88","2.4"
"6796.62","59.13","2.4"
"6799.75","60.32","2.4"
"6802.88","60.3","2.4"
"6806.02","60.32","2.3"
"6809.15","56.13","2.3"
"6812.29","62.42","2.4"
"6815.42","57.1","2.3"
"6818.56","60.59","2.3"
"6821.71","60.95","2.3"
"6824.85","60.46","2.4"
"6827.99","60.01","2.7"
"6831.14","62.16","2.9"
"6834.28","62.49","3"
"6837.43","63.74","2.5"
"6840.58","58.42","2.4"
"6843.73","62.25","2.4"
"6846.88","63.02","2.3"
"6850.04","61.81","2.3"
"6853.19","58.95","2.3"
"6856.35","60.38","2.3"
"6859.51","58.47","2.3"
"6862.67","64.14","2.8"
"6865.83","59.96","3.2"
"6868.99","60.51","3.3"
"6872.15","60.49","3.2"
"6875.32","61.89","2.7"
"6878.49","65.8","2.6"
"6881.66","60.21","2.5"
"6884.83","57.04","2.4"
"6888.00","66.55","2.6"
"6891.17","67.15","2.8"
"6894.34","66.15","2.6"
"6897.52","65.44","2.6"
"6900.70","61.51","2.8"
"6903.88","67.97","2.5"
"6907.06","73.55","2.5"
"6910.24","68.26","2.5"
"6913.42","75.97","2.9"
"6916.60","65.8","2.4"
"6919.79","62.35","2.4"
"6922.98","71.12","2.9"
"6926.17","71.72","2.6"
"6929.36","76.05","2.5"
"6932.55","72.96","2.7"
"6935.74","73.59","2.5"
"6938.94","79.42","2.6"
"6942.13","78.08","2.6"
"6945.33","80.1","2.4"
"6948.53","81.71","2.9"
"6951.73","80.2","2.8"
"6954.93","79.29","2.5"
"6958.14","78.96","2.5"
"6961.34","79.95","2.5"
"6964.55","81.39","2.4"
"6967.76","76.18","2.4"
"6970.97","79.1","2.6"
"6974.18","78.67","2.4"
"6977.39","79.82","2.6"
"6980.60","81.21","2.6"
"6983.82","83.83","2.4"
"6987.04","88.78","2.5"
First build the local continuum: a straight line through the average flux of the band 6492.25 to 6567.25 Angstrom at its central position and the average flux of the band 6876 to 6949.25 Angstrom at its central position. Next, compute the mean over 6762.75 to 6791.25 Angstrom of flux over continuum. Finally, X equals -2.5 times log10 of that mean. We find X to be 0.15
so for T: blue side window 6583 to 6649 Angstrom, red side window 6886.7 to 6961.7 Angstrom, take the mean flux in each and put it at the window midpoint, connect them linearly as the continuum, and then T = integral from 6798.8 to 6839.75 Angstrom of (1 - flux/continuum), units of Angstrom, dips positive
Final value 8.1 Angstrom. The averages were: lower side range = 80.8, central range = 60.5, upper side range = 72.6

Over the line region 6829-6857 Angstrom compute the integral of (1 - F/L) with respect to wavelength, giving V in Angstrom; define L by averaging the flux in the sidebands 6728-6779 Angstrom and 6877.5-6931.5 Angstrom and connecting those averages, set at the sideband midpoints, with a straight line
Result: 1.74 Angstrom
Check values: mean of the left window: 63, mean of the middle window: 61.5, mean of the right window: 67.3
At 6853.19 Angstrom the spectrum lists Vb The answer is 58.95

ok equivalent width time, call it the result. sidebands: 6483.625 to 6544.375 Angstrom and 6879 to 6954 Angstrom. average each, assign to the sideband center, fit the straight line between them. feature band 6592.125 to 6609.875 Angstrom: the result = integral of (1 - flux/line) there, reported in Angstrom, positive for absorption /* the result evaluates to -0.58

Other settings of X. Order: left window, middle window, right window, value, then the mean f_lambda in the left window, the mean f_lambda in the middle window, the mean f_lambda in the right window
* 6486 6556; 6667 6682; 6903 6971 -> 0.12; 81.2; 70.7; 75.2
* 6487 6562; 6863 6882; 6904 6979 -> 0.23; 81.4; 61.7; 75.7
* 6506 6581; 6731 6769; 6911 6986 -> 0.27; 83.1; 62.2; 76.9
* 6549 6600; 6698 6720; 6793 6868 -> 0.08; 82.5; 66.2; 60.6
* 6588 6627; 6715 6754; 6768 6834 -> 0.12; 81.5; 61.3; 61.4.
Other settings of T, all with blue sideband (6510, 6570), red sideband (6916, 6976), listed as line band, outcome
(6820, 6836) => 3.51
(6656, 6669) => 1.94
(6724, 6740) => 3.43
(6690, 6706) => 2.39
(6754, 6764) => 2.18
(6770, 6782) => 2.05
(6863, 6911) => 8.23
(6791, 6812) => 5.13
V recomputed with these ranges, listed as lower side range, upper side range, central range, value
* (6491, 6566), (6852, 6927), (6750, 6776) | 2.6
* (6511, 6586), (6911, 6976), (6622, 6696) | 7.8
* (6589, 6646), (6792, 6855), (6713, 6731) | 2.3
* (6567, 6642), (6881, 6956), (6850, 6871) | 3.6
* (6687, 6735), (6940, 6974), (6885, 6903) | 2.6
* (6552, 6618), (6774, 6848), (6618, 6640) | 0.1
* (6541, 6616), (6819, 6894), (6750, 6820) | 5.7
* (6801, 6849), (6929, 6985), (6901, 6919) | 0.8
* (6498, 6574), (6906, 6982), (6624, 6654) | 1.4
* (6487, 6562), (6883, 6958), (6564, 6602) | -1.2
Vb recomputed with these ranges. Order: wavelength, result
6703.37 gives 69.01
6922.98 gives 71.12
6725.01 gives 63.95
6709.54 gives 71.34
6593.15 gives 74.62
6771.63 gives 63.62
